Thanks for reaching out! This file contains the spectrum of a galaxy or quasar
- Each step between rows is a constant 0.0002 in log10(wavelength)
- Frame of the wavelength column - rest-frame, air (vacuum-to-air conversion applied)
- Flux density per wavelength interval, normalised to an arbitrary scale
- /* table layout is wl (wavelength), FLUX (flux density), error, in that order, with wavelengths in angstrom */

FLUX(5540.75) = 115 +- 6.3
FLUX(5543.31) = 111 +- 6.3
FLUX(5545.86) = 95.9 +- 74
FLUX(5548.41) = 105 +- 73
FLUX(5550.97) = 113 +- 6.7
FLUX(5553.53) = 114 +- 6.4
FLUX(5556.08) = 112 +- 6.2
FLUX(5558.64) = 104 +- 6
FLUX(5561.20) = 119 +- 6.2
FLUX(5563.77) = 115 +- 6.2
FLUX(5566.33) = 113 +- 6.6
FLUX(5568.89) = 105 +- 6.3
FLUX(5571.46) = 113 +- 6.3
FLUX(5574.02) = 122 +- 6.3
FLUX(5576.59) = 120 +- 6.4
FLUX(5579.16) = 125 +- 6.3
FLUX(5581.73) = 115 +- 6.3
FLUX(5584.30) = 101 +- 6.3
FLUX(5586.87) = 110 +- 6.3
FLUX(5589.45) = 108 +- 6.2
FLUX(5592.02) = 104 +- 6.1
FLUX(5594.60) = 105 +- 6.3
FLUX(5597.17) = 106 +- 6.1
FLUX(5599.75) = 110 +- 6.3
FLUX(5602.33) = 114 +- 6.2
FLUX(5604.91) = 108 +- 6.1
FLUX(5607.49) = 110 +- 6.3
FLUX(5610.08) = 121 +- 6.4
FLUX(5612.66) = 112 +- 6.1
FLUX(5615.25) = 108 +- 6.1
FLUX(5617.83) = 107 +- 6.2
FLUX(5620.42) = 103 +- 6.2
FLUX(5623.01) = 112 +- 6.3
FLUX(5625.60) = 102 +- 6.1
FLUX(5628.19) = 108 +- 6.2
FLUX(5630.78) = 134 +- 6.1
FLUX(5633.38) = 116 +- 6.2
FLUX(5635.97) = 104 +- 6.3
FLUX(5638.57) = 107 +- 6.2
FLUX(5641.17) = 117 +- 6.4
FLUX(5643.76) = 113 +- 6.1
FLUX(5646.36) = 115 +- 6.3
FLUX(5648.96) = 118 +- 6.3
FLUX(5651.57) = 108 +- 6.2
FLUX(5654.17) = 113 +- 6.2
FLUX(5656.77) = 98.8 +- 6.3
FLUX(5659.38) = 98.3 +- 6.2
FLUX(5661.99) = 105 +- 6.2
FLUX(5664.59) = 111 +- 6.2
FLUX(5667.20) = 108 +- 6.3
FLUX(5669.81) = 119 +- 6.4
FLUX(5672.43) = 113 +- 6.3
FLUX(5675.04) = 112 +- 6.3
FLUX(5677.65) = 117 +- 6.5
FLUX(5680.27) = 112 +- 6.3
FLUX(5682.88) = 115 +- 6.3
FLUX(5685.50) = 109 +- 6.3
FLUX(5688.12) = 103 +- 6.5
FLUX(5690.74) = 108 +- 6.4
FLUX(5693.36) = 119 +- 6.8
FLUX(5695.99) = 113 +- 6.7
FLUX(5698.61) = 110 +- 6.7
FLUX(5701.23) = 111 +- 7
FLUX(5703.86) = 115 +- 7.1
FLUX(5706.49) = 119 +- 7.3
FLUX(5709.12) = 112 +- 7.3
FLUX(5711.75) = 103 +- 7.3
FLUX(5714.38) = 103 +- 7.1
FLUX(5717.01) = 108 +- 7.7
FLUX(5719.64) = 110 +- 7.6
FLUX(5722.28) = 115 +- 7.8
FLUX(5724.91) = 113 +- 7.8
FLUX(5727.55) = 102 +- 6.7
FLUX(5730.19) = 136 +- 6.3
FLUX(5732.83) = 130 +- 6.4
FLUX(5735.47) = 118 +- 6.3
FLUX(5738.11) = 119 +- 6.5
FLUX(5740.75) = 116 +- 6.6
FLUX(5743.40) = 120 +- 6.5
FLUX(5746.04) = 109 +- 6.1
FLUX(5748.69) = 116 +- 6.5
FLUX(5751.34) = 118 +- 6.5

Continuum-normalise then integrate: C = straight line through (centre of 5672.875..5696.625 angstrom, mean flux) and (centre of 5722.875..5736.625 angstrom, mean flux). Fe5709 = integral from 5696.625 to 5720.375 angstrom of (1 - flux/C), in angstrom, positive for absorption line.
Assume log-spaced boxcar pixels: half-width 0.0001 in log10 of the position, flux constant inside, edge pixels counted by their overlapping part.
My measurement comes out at 1.2 angstrom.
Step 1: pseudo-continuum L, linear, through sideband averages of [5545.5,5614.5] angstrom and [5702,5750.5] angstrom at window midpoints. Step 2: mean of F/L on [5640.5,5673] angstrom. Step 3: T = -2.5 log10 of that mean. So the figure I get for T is 0.03 mag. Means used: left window 111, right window 115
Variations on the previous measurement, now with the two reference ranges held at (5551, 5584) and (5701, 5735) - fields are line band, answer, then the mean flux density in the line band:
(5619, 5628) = 0.08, 106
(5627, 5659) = 0.02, 112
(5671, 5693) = 0.02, 111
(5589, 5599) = 0.08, 106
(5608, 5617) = 0.01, 113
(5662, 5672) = 0.02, 112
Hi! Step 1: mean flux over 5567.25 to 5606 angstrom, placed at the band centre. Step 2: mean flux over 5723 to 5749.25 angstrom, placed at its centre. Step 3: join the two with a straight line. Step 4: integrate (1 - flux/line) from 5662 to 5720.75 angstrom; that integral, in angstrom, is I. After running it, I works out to 2.3 angstrom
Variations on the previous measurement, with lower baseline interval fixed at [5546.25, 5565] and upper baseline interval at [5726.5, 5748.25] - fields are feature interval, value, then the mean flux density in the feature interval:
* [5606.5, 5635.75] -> 0.5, 112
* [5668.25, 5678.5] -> 0.1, 115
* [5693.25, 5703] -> 0.4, 113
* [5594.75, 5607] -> 0.4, 109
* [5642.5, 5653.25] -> 0.1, 113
